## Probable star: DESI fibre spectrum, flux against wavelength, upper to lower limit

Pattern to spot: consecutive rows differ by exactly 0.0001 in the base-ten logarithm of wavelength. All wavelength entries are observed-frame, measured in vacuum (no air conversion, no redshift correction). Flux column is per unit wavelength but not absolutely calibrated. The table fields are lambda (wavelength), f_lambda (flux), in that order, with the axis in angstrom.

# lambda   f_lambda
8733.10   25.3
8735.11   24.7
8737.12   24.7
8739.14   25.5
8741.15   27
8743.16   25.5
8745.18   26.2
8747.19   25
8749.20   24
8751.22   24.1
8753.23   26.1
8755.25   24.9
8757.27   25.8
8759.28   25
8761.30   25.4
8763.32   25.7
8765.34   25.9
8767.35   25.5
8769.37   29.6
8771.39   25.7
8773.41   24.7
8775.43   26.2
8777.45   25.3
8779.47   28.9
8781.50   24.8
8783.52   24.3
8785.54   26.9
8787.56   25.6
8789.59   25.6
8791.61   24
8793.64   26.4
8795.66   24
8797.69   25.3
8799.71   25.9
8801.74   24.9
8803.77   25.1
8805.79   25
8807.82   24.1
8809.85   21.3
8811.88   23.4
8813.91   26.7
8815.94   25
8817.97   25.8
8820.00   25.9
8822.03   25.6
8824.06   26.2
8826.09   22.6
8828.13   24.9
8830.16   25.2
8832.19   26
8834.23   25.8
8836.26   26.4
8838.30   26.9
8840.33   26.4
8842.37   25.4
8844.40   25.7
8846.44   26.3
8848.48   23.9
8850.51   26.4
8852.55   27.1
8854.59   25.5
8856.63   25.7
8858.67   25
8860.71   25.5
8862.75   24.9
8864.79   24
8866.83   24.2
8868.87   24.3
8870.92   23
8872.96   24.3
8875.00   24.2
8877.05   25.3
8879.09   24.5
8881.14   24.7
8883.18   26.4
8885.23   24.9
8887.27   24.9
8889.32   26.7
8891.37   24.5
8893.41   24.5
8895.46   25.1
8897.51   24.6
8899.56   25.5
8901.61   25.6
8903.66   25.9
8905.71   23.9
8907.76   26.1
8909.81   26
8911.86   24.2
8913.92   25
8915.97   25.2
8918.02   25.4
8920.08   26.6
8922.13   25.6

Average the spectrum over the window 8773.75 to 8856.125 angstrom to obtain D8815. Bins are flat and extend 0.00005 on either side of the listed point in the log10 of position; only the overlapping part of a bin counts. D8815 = 25.4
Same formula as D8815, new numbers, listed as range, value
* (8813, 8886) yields 25.3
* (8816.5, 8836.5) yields 25.4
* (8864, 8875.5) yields 24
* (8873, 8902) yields 25.1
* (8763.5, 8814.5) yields 25.4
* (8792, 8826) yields 25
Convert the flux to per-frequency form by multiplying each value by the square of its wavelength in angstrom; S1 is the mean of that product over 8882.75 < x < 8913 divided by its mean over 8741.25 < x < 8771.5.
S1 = 1.01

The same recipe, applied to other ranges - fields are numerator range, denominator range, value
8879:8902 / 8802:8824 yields 1.03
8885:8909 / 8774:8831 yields 1.02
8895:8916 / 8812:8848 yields 1.00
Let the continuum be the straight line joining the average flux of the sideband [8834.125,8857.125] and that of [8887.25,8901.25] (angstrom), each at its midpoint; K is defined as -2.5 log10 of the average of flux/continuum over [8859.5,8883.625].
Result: 0.042 mag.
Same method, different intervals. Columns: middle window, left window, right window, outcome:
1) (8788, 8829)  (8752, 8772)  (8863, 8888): 0.02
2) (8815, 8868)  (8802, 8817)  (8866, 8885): -0.04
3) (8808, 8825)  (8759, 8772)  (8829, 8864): 0.04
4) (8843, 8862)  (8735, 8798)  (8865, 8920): -0.02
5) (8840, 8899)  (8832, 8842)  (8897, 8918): 0.03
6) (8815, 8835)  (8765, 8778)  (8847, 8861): 0.02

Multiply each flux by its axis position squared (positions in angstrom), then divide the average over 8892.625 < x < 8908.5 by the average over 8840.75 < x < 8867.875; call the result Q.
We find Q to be 1.0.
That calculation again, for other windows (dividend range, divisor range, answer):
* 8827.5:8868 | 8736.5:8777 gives 1.02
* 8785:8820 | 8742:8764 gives 1.00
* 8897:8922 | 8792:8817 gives 1.05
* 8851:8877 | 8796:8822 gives 1.01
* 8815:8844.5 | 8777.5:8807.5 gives 1.01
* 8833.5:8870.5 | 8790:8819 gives 1.04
